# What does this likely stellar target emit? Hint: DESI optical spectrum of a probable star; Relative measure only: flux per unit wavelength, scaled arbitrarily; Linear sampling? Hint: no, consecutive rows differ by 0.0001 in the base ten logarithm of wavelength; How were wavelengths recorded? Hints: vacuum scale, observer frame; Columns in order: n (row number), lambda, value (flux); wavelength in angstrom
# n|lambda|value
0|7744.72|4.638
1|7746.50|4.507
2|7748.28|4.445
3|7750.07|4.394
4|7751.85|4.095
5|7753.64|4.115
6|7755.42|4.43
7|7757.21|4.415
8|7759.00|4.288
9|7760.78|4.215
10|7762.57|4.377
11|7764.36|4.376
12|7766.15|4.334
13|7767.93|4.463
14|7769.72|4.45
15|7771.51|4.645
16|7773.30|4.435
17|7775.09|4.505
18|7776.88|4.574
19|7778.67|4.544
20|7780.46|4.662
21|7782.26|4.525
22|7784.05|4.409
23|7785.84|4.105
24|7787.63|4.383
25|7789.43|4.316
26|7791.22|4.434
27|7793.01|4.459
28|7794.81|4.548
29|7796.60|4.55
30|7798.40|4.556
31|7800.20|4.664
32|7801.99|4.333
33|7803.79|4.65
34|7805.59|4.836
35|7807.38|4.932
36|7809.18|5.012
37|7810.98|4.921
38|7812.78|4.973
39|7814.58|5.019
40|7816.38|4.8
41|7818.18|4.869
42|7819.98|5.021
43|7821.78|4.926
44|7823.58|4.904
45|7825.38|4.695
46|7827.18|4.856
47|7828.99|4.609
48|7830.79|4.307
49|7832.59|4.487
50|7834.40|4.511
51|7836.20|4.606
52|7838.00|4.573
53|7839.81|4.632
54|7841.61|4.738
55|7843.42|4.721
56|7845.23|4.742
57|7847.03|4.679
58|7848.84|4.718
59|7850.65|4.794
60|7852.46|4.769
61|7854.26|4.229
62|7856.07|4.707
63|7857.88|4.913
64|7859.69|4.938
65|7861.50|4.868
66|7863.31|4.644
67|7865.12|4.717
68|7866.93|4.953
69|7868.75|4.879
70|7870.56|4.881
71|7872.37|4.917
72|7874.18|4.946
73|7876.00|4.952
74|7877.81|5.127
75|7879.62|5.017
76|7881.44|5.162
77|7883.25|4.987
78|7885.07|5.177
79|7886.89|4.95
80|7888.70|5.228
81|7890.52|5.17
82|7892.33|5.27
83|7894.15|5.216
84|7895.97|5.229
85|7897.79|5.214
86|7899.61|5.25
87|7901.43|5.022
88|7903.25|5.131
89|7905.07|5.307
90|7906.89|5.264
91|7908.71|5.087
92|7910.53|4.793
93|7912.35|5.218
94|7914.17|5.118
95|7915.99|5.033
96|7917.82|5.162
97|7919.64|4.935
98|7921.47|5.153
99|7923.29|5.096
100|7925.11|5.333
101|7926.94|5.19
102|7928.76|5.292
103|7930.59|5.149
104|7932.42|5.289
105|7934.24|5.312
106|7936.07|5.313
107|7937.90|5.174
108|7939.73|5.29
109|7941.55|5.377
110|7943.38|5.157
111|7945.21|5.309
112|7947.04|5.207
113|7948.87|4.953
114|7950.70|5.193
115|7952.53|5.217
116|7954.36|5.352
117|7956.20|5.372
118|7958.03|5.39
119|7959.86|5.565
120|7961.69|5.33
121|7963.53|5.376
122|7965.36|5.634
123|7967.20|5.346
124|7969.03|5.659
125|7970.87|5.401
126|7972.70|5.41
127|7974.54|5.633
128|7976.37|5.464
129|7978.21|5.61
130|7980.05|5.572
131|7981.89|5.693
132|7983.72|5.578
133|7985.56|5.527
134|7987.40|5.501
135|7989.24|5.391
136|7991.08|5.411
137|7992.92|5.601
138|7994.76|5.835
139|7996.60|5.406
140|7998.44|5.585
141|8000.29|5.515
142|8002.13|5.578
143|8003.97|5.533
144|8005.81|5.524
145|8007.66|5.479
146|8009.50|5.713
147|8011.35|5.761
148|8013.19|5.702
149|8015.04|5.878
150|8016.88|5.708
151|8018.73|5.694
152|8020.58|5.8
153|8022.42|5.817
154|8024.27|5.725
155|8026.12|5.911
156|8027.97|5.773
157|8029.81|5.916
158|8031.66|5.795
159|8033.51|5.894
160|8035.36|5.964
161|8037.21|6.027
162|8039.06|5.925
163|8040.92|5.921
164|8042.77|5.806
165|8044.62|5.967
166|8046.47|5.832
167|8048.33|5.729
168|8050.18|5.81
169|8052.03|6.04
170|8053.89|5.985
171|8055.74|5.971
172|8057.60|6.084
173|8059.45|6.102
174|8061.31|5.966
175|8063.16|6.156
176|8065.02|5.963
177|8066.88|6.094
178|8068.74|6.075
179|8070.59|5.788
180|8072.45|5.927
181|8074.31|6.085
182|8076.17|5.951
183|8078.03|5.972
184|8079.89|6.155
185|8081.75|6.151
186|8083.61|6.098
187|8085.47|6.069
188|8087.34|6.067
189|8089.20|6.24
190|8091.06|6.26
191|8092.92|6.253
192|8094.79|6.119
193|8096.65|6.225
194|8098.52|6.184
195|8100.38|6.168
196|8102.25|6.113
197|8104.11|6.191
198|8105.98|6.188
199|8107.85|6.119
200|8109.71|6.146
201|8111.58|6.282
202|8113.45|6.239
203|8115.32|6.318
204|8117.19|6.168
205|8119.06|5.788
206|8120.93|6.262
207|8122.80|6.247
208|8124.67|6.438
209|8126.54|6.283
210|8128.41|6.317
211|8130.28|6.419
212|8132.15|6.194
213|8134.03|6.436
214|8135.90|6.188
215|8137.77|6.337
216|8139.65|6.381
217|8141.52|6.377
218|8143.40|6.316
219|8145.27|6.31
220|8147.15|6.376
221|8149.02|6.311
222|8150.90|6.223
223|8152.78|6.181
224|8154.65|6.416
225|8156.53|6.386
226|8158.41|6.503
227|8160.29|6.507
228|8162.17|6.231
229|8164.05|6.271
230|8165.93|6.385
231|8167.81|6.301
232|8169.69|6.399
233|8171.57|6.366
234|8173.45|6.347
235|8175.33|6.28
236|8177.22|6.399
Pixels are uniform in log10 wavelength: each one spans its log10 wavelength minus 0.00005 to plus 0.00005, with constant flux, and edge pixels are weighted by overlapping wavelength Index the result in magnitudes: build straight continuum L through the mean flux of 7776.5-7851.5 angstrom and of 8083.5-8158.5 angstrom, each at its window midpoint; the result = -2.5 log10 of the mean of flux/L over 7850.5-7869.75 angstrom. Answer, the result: 0.03 mag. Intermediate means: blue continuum 4.66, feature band 4.76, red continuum 6.25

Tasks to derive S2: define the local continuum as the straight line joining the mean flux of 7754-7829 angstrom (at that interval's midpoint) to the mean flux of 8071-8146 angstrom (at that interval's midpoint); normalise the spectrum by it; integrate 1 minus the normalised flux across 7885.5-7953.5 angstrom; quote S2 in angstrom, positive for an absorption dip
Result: 0.8 angstrom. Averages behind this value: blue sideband 4.59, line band 5.18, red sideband 6.2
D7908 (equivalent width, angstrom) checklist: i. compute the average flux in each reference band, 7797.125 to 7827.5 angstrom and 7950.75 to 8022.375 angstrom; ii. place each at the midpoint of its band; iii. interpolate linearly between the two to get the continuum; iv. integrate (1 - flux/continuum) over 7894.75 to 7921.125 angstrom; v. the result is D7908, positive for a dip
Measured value 0.45 angstrom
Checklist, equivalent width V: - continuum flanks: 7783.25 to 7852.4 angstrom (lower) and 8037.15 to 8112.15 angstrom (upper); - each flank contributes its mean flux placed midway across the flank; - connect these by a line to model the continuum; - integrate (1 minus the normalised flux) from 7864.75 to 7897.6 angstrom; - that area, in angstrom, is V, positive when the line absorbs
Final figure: -0.3 angstrom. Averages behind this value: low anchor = 4.67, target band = 5.05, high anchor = 6.05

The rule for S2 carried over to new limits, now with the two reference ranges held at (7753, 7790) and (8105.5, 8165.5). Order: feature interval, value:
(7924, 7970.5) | 0.0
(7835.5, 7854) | 0.4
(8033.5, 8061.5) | -0.5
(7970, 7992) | -0.1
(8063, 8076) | -0.1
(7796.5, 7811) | -0.4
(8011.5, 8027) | -0.2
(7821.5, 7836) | 0.2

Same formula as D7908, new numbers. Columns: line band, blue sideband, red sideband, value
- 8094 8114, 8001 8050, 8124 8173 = -0.1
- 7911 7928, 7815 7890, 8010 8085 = 0.2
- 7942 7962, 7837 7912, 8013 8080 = 0.4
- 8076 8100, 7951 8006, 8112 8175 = -0.4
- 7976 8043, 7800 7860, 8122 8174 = -0.6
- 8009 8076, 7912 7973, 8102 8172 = -1.2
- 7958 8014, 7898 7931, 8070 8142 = -0.1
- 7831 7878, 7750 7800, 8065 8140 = 1.0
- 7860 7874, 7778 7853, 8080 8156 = 0.2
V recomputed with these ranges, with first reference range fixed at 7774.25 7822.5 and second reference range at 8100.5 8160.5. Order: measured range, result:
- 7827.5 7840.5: 0.75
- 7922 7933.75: 0.13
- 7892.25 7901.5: -0.14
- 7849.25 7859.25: 0.46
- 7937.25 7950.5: 0.37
